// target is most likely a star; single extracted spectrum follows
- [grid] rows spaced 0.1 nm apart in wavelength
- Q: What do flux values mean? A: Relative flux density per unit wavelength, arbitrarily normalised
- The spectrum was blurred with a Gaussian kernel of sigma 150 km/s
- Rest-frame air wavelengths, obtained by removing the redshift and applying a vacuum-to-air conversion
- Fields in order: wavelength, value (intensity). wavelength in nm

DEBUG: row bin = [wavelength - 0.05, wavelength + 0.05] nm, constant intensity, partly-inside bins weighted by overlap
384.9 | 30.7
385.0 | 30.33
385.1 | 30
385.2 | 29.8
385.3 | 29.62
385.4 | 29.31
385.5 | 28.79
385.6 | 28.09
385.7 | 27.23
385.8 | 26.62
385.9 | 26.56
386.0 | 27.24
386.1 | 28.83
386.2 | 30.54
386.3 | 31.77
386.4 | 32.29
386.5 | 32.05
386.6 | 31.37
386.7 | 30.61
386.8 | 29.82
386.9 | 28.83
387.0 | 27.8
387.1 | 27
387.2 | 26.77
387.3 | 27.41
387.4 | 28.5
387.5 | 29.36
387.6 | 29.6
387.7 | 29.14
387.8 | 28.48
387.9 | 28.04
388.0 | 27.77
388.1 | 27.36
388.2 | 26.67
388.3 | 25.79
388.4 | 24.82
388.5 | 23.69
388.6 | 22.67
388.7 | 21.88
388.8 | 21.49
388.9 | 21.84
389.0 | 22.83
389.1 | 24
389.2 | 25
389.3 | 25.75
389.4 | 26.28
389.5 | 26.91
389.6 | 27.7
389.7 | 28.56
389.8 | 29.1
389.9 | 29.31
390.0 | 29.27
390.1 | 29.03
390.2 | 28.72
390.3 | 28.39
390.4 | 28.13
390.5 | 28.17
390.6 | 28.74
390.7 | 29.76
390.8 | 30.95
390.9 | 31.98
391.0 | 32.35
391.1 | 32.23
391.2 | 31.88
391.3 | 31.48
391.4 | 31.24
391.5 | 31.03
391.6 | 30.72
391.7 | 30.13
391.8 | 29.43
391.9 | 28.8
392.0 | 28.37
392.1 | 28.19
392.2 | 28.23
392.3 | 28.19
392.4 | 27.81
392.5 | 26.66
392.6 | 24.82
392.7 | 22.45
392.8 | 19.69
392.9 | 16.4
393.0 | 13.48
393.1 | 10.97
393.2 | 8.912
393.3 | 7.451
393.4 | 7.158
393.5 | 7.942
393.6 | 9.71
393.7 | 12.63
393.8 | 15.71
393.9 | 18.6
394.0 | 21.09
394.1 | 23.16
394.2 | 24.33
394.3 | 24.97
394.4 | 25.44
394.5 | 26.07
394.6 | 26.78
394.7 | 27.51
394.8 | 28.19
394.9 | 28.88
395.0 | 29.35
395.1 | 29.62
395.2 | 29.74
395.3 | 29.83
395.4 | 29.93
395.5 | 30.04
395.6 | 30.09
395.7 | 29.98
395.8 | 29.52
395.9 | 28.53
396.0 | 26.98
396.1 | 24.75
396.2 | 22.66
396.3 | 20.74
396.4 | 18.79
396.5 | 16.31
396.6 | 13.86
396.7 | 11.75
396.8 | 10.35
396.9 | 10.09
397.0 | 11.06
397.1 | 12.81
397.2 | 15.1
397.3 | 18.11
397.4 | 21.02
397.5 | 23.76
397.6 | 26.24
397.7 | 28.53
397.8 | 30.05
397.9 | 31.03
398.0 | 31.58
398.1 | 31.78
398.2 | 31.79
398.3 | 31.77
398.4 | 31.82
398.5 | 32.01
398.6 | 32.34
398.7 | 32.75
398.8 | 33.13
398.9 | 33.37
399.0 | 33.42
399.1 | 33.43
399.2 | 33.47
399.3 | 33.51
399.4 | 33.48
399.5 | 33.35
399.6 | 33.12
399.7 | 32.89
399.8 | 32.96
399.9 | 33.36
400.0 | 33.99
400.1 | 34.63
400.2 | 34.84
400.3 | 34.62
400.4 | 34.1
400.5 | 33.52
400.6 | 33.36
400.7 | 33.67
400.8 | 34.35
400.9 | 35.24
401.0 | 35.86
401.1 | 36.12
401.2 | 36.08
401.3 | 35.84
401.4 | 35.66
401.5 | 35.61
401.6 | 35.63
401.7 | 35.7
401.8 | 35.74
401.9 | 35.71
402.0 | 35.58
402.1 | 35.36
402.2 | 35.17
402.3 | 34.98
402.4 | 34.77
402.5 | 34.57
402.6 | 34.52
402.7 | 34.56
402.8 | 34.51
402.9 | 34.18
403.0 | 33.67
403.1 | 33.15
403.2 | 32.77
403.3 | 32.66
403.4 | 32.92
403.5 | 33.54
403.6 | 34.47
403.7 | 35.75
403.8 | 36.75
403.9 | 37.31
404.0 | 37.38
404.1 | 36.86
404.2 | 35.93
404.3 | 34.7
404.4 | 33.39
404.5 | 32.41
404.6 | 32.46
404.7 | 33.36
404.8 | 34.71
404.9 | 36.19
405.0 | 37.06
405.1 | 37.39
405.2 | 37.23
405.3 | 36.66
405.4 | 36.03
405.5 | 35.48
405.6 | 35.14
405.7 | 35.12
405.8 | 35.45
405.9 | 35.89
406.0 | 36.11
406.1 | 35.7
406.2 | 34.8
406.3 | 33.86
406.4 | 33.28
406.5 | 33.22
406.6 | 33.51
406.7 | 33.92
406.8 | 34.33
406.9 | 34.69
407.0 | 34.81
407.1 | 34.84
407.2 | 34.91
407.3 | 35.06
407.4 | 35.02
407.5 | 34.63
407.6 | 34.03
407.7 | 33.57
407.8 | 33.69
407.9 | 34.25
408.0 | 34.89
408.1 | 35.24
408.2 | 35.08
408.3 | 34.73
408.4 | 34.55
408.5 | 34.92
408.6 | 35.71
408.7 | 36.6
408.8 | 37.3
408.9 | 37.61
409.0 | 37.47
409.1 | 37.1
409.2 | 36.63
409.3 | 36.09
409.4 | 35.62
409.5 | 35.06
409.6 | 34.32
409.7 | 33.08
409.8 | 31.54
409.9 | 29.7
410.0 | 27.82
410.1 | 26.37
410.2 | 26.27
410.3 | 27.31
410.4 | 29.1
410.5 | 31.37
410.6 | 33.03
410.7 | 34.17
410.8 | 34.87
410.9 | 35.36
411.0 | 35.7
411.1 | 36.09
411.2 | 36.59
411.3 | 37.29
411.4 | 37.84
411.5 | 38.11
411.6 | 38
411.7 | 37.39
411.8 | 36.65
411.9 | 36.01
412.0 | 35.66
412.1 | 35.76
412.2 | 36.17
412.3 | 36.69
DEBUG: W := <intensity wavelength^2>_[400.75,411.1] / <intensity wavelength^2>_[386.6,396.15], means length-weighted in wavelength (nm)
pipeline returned 1.44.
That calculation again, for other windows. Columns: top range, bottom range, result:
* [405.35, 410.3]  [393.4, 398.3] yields 1.58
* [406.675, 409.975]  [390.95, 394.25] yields 1.68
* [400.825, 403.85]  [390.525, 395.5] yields 1.49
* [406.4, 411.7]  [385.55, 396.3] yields 1.44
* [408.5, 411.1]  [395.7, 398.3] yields 1.60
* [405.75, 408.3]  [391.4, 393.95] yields 1.79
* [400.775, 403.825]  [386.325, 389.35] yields 1.39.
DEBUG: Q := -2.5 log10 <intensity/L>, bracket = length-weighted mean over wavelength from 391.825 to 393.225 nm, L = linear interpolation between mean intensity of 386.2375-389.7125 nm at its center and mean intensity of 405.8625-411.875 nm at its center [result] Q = 0.25 mag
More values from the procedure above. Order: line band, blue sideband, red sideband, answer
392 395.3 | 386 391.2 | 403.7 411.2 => 0.35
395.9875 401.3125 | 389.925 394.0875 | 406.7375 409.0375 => 0.02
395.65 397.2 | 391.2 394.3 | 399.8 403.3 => 0.37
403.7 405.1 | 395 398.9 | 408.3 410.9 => -0.18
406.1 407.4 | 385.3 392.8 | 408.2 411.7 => -0.03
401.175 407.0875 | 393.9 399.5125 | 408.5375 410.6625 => -0.16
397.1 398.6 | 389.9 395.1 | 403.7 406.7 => 0.08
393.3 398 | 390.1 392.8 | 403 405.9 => 0.37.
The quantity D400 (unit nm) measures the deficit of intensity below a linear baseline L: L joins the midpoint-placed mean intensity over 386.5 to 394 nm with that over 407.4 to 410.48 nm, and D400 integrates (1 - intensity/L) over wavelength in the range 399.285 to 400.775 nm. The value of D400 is -0.200 nm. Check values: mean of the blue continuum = 25.4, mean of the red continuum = 33.7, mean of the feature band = 33.7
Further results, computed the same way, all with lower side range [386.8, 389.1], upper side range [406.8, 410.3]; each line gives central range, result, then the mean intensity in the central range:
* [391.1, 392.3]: -0.098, 30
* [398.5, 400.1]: -0.138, 33.2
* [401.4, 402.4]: -0.123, 35.5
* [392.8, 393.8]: 0.603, 11.2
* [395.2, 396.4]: 0.081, 27.3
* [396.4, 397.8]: 0.583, 17.4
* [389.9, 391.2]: -0.123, 29.9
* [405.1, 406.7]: -0.101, 35.2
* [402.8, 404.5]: -0.126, 34.6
